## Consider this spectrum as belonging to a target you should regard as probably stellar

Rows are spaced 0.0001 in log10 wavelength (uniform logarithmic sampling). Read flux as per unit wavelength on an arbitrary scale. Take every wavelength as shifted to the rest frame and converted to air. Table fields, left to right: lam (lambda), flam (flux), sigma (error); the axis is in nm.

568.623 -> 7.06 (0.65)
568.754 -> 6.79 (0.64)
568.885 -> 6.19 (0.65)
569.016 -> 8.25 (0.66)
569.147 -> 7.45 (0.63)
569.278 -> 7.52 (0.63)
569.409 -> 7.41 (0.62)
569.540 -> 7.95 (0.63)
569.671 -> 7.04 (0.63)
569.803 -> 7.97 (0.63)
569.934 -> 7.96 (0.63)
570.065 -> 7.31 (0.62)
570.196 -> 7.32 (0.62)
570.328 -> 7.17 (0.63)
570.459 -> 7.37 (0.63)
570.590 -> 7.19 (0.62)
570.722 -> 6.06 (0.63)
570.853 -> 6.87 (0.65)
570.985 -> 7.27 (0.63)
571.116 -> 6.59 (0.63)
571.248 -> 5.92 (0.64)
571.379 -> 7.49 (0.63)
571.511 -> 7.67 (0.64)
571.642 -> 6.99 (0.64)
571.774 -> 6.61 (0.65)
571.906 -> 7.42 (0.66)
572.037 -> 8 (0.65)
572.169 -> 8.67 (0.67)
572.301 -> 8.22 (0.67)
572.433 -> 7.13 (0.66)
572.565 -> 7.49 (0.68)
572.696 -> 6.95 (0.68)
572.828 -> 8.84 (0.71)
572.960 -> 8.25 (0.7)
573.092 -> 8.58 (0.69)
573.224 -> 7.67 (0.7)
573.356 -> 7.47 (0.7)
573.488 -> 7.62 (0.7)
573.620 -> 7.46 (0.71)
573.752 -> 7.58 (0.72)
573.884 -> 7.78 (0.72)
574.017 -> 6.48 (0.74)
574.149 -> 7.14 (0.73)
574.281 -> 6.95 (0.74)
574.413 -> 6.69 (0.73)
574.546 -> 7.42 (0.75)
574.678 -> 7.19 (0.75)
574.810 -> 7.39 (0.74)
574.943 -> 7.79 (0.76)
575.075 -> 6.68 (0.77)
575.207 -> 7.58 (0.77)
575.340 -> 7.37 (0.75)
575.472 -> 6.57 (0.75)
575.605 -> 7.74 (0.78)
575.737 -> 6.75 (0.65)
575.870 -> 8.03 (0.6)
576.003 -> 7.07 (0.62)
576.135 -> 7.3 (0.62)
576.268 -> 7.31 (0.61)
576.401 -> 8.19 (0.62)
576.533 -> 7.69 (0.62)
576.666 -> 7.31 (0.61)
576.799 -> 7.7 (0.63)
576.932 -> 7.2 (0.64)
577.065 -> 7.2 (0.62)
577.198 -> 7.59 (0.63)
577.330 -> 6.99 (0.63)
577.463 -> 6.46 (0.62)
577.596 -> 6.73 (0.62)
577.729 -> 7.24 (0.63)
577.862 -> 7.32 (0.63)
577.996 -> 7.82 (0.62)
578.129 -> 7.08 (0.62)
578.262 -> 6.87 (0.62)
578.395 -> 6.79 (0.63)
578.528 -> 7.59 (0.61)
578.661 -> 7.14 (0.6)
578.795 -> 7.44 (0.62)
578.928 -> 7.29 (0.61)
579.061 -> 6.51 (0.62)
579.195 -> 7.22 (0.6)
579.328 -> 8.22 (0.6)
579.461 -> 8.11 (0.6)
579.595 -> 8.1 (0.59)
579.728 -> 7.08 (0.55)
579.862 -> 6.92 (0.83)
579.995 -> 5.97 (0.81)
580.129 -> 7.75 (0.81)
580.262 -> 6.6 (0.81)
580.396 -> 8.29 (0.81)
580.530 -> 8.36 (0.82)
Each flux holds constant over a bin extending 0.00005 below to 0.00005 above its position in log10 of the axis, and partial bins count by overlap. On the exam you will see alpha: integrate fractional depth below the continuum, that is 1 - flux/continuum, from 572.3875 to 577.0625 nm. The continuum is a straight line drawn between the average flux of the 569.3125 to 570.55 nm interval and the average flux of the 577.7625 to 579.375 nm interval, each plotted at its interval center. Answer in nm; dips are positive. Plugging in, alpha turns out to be -0.045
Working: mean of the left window 7.5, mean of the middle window 7.44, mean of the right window 7.26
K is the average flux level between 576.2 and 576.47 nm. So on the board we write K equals 7.75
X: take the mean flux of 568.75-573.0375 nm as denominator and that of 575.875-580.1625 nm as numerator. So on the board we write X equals 1.0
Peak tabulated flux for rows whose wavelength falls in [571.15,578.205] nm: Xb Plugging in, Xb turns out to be 8.84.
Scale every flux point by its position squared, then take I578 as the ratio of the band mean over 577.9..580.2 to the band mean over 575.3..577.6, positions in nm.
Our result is 1.01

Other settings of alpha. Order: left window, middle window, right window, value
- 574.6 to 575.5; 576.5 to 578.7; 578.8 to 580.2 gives 0.026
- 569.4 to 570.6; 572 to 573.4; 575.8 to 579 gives -0.098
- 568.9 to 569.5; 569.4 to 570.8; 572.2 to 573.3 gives 0.056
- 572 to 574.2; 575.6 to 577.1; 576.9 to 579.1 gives -0.023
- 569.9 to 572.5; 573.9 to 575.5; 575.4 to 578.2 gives 0.031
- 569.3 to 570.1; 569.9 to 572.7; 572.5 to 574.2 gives 0.136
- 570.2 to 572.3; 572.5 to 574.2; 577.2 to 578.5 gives -0.116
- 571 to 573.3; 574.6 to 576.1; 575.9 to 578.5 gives 0.018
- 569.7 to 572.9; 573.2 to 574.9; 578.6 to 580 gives 0.012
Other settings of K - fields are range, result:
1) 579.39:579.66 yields 8.1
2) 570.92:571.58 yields 7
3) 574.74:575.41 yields 7.36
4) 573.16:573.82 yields 7.56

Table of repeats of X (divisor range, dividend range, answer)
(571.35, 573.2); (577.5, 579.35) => 0.93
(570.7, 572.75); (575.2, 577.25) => 1.02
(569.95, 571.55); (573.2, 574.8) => 1.03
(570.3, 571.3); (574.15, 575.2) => 1.06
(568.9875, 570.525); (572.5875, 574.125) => 1.02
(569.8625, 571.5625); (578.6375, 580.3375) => 1.02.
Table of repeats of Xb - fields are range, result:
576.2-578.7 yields 8.19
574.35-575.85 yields 7.79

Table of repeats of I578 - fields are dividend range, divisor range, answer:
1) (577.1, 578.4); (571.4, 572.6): 0.96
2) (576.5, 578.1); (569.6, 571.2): 1.04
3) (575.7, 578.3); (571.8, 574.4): 0.97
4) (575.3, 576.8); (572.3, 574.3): 0.98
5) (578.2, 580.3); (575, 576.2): 1.01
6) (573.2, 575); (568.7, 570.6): 1.00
